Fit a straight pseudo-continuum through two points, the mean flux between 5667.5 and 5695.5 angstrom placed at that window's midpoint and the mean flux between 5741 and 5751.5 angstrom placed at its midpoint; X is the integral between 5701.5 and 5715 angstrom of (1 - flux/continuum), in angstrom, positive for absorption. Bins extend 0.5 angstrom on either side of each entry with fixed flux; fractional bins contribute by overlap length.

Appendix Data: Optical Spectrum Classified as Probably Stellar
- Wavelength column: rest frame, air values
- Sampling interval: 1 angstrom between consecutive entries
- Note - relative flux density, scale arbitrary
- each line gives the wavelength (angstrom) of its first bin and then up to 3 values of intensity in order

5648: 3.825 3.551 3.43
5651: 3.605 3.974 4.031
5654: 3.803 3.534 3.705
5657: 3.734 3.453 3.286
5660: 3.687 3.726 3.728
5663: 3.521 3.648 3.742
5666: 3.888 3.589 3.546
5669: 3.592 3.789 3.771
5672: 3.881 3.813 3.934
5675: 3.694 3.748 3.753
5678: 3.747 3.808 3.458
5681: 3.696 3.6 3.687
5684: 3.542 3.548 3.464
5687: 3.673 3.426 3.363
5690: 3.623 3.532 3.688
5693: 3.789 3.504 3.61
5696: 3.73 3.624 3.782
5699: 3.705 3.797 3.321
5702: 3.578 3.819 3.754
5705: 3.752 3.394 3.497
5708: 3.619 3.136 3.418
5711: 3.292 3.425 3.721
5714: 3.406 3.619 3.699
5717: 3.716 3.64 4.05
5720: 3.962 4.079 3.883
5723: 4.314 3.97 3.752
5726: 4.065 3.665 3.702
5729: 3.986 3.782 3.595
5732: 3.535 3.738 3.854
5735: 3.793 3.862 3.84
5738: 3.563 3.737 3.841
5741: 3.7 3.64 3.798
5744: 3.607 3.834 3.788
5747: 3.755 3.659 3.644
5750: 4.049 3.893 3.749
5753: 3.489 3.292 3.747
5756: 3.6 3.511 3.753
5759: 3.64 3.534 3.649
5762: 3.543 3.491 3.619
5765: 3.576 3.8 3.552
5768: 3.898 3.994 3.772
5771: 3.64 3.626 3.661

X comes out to 0.6 angstrom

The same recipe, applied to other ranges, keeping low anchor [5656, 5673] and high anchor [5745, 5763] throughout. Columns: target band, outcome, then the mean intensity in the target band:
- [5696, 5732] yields -0.3 angstrom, 3.7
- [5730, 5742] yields -0.2 angstrom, 3.73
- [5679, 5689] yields 0.3 angstrom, 3.57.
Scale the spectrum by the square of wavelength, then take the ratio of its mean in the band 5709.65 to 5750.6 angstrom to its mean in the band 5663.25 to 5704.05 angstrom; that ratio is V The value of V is 1.04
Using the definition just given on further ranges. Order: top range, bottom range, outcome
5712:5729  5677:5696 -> 1.07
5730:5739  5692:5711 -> 1.05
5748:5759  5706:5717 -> 1.07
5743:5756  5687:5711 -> 1.05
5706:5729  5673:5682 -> 1.01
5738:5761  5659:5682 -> 1.02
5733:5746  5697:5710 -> 1.06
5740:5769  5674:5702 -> 1.04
